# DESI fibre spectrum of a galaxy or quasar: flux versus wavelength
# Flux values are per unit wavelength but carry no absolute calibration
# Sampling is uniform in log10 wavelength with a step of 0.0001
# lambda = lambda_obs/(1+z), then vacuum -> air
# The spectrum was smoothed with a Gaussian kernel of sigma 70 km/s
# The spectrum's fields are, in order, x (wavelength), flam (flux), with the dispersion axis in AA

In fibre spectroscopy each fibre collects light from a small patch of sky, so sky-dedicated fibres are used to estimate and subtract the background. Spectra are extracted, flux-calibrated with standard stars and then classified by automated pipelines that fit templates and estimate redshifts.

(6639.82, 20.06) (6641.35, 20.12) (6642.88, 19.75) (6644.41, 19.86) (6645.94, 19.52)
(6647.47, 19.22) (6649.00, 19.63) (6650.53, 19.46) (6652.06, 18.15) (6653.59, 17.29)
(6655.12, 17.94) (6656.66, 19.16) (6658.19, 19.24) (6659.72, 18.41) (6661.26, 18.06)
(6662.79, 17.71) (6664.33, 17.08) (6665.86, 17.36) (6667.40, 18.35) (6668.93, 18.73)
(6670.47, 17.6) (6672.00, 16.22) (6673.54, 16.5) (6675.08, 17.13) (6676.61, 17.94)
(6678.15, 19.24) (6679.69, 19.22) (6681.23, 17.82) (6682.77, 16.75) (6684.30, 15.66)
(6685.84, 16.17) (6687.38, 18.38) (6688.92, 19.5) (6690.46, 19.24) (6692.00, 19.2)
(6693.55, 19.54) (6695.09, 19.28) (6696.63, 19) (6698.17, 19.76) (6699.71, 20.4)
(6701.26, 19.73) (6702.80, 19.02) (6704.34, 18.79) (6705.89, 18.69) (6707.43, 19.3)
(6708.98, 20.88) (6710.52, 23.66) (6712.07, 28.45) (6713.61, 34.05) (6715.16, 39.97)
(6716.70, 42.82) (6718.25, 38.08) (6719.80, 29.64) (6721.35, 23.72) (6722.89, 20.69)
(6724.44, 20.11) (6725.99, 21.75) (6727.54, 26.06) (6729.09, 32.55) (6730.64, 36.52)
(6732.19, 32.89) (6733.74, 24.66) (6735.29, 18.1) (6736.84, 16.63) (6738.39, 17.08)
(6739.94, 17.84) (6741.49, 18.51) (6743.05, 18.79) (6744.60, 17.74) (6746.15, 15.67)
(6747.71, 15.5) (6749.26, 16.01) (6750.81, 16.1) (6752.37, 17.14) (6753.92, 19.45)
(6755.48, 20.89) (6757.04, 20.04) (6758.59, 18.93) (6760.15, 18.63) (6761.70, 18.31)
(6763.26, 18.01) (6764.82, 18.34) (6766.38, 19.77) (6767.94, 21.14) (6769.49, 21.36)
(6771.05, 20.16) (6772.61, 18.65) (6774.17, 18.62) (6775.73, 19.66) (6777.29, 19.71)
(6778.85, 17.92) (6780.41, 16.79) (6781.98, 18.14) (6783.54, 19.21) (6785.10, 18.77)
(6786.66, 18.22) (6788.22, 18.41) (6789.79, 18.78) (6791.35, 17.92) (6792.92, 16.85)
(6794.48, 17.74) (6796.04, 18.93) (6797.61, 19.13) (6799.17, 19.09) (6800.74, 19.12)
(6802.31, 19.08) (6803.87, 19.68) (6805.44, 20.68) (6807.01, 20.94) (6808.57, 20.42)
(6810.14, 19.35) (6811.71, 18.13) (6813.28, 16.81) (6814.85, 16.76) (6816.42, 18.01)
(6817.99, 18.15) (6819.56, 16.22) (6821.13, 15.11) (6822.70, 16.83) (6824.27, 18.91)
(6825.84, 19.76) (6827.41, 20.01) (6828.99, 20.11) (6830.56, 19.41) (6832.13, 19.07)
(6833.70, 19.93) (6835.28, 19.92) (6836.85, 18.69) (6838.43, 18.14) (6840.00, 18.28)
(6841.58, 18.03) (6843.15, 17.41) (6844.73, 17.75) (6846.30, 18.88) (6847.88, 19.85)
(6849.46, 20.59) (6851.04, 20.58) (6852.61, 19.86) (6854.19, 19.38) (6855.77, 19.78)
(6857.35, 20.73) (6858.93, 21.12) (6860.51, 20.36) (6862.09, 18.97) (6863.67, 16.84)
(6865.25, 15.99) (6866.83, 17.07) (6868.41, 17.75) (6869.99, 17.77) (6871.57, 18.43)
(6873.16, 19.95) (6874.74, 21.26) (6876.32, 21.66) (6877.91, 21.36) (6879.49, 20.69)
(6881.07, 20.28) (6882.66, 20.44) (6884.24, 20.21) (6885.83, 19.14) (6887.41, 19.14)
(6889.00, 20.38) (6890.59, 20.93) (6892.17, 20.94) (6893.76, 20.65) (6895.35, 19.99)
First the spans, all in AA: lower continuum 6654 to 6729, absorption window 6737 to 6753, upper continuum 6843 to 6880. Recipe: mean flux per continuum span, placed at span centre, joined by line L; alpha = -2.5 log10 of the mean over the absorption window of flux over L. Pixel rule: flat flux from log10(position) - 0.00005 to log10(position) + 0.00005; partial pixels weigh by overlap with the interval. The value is 0.21 mag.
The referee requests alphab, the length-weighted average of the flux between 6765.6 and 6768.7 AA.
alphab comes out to 20.4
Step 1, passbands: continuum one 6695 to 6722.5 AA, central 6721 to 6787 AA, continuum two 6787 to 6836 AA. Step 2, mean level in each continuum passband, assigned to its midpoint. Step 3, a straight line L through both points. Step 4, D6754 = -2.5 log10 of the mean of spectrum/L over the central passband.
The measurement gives 0.12 mag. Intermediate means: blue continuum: 25.4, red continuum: 18.7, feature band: 20.1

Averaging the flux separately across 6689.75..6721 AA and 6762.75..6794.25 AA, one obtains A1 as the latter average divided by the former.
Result 0.8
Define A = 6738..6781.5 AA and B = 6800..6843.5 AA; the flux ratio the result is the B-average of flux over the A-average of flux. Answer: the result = 1.0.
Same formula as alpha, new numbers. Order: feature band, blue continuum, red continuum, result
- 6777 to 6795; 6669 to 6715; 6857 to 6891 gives 0.09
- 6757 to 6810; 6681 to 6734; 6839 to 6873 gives 0.12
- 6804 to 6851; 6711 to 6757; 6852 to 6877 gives 0.10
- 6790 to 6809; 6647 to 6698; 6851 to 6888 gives 0.00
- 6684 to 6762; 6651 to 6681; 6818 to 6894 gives -0.20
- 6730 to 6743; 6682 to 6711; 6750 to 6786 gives -0.18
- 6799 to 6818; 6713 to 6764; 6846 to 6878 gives 0.11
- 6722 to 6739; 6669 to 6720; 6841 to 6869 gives -0.16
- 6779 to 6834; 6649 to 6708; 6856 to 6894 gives 0.04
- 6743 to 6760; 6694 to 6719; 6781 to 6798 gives 0.20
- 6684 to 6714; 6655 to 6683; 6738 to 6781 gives -0.13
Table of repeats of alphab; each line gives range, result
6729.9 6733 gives 34.6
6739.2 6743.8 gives 18.4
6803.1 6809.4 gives 20.4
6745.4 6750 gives 15.7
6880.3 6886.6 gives 20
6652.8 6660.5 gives 18.4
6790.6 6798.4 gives 18.1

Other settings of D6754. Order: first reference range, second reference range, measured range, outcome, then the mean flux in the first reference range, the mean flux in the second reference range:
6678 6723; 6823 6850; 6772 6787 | 0.11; 22.6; 19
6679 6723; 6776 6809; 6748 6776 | 0.07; 22.7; 18.8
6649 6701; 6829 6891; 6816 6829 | 0.07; 18.3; 19.4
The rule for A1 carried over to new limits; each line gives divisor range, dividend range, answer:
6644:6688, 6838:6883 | 1.07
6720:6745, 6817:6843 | 0.81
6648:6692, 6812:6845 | 1.01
